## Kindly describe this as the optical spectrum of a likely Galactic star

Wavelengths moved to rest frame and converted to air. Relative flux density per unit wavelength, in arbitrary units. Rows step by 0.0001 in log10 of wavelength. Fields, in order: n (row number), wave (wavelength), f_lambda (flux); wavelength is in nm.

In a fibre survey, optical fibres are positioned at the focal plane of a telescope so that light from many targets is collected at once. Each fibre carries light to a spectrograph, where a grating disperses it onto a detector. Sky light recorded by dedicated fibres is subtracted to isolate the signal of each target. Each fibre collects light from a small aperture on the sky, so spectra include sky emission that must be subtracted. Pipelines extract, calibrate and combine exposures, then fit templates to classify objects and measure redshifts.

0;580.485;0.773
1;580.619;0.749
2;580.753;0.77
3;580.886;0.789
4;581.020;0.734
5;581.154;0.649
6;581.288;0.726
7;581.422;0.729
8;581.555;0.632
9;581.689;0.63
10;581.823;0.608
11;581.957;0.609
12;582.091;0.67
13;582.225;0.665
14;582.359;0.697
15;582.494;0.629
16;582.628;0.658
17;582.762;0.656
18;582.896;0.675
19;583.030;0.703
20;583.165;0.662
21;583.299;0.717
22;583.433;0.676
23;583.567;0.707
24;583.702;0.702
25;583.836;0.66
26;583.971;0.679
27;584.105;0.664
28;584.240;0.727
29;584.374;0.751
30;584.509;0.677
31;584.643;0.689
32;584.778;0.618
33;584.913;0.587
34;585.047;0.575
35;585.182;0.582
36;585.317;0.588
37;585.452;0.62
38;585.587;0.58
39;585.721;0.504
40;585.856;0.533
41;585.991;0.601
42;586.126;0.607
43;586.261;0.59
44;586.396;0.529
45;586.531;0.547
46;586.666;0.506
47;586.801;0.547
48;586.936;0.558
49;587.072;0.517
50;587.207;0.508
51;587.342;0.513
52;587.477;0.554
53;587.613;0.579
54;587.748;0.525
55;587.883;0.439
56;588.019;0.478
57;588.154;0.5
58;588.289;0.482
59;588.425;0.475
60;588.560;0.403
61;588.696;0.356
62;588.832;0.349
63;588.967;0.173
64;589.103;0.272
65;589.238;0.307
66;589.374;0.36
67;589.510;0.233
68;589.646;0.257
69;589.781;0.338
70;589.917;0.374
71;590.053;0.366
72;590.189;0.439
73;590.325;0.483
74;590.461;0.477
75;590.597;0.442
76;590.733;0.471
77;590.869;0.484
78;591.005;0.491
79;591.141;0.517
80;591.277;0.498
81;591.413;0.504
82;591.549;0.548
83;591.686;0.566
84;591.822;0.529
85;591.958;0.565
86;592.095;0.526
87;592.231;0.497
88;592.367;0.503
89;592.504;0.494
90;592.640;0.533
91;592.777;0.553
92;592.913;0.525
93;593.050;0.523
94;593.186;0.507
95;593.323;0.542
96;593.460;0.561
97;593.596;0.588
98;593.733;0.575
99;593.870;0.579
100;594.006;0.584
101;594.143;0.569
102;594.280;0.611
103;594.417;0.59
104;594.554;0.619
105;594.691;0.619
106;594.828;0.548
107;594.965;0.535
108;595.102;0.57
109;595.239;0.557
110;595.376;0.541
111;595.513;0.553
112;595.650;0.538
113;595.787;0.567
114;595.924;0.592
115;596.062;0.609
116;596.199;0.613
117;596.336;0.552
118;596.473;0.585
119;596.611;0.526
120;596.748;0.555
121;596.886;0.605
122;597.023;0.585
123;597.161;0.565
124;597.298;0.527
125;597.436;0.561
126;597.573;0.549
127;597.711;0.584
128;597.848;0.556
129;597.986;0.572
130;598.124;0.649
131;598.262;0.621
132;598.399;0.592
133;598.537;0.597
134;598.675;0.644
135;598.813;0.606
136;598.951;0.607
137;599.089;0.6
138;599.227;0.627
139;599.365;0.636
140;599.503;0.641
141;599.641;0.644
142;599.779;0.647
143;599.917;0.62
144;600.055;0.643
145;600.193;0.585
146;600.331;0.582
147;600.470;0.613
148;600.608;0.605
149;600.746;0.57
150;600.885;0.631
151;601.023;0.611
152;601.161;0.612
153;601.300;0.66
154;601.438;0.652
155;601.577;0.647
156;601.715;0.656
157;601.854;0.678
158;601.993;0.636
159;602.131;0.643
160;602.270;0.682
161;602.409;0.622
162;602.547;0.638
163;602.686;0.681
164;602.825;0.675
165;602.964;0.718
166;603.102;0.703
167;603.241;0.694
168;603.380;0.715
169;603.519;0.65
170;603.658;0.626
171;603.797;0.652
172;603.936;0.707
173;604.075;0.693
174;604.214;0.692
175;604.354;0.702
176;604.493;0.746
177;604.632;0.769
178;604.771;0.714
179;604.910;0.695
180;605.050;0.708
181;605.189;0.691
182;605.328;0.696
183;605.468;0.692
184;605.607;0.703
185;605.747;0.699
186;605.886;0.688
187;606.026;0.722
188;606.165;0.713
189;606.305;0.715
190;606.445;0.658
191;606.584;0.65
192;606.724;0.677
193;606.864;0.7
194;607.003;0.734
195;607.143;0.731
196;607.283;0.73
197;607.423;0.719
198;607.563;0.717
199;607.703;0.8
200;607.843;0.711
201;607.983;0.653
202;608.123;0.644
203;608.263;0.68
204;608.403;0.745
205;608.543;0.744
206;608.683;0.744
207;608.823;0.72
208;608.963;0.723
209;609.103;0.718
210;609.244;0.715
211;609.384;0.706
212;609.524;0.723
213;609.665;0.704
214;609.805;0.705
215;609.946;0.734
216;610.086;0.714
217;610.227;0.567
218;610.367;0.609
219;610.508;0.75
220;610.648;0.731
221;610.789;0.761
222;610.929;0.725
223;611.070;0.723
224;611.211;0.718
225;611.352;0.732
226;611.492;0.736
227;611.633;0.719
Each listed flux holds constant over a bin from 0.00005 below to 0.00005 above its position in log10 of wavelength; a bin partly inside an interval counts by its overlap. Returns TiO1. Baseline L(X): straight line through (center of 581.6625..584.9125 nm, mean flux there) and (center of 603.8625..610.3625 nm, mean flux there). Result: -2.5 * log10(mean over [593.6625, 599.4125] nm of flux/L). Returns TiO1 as 0.184 mag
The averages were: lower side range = 0.671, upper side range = 0.706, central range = 0.582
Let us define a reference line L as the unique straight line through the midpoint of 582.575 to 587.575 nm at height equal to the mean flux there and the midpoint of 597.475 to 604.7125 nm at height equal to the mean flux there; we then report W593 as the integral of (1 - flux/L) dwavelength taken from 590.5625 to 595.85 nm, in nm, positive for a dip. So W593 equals 0.73 nm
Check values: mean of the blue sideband 0.615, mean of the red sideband 0.642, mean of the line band 0.542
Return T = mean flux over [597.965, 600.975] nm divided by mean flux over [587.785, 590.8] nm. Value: 1.59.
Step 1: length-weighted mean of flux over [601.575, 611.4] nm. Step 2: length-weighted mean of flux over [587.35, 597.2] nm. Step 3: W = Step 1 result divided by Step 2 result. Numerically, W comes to 1.39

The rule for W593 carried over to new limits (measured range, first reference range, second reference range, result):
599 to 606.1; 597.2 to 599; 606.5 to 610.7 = -0.264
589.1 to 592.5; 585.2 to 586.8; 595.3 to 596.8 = 0.716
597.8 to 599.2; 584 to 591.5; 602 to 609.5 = 0.028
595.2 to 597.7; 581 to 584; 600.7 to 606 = 0.402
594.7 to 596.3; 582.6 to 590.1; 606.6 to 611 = 0.104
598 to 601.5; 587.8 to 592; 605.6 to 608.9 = -0.201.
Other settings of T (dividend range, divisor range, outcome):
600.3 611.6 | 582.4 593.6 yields 1.30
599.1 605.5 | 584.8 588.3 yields 1.21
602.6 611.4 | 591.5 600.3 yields 1.22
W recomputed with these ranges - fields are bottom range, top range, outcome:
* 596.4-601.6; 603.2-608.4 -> 1.16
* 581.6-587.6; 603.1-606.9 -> 1.12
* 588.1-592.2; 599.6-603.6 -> 1.51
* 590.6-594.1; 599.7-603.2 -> 1.21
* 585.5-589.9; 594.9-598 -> 1.23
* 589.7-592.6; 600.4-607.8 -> 1.42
